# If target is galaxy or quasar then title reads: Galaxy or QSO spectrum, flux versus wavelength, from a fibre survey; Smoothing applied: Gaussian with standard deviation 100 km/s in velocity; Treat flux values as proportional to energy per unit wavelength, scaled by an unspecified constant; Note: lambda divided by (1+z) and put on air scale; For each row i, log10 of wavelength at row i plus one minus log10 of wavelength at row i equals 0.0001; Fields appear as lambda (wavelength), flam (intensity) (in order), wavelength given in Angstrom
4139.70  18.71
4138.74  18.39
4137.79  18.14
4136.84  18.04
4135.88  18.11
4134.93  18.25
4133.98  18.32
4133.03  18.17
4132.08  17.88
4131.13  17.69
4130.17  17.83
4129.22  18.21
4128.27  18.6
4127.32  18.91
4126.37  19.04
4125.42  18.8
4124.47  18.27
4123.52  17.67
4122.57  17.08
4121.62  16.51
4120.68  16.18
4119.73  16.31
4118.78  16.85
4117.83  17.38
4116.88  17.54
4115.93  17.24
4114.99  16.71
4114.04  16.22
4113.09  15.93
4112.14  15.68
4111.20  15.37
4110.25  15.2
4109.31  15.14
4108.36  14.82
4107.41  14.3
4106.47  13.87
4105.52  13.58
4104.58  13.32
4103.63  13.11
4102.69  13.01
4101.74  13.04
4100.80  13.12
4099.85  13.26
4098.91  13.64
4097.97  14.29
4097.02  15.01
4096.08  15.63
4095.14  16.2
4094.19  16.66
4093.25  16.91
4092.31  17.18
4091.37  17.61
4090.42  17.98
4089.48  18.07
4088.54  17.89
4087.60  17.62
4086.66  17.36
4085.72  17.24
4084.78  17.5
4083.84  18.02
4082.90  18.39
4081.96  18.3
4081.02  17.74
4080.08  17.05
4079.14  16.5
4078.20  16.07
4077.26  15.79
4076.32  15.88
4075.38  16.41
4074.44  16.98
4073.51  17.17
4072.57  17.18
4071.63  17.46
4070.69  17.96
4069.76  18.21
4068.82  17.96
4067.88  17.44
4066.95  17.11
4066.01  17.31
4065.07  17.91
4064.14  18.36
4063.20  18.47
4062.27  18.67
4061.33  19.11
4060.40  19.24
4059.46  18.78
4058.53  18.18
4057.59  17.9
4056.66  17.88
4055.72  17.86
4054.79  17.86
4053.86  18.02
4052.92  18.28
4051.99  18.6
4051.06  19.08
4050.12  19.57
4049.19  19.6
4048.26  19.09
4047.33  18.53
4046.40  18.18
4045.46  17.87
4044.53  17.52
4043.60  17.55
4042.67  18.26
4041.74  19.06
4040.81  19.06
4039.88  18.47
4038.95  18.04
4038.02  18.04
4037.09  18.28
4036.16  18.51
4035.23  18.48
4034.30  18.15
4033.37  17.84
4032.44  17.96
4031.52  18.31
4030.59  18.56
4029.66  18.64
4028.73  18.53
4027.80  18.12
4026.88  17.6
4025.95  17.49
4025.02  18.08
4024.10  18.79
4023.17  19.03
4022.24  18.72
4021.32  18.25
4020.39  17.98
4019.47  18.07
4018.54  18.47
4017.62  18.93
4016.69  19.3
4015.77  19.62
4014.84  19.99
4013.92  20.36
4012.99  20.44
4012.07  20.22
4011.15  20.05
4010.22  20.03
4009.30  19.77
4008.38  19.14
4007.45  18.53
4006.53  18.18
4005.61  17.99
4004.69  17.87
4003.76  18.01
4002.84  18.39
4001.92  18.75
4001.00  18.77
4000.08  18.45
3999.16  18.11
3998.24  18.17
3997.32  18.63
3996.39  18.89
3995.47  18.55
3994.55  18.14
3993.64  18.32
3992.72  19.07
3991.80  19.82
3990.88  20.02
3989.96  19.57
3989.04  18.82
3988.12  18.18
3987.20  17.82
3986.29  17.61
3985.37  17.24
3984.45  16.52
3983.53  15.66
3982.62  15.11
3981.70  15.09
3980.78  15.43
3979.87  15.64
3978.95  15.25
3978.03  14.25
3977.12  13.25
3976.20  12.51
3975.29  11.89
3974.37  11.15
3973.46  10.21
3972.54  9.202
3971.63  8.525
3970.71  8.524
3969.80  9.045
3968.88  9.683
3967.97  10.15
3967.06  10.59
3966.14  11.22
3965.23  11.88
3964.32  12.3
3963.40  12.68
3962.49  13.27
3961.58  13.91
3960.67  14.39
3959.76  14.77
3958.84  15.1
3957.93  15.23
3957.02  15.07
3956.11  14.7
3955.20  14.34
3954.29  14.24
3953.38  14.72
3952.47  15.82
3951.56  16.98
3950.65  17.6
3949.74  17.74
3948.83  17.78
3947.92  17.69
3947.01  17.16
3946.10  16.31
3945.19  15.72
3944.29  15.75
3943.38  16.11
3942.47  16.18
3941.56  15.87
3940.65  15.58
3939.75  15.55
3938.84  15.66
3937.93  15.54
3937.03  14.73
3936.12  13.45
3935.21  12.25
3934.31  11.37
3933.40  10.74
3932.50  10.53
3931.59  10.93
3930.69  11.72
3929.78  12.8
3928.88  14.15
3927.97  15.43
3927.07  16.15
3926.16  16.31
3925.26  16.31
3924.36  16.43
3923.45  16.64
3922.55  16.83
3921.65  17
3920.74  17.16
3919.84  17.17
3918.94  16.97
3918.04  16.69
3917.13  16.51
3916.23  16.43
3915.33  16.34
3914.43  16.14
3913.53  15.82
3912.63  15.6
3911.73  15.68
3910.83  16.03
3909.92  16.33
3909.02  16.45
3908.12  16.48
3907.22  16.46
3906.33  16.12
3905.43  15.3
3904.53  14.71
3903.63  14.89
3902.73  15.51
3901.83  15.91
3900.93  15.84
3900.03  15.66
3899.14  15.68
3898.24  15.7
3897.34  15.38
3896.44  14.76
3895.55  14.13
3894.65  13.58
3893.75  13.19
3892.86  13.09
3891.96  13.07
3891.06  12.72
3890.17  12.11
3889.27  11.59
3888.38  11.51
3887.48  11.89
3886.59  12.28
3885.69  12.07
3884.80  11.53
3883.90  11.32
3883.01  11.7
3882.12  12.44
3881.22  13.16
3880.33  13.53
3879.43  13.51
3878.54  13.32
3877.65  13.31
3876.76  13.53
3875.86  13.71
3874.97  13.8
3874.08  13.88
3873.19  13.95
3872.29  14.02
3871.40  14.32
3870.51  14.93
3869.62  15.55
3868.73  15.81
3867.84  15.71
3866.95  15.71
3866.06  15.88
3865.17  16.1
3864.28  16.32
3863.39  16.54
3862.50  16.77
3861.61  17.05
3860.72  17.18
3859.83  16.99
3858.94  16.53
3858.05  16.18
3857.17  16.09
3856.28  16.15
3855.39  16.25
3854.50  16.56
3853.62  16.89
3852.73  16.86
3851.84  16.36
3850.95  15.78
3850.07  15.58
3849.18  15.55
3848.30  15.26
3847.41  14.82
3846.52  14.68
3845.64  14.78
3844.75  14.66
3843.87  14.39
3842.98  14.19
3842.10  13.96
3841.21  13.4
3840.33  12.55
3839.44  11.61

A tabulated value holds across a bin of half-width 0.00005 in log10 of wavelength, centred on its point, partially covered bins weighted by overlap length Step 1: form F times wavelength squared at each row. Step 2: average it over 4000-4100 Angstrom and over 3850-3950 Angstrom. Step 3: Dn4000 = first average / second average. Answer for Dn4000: 1.3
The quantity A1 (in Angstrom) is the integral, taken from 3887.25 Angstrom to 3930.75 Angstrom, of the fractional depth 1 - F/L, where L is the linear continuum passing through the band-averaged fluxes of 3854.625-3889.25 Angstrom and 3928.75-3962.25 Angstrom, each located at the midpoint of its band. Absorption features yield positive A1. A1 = -1.8 Angstrom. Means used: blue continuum 14.5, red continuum 14.8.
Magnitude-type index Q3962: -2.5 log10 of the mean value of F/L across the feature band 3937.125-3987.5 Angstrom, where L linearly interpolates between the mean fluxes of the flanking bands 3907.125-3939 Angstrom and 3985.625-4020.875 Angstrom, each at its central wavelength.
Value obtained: 0.182 mag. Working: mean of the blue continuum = 15.2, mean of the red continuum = 18.9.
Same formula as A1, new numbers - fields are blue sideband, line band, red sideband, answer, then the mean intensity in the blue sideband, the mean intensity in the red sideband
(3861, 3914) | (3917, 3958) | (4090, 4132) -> -1.4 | 14.5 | 16.1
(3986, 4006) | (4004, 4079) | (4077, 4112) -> -4.4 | 18.6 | 15.8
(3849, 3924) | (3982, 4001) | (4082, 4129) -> -3.0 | 15.1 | 16.3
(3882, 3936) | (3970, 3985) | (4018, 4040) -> 3.3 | 14.5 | 18.3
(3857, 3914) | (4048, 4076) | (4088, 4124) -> -4.8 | 14.6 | 15.7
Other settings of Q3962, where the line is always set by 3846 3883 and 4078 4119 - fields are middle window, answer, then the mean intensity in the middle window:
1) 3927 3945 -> 0.11 mag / 14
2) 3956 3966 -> 0.13 mag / 13.8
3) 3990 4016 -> -0.21 mag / 19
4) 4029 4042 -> -0.17 mag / 18.4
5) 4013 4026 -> -0.20 mag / 18.9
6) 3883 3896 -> 0.23 mag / 12.4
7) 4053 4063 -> -0.16 mag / 18.3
